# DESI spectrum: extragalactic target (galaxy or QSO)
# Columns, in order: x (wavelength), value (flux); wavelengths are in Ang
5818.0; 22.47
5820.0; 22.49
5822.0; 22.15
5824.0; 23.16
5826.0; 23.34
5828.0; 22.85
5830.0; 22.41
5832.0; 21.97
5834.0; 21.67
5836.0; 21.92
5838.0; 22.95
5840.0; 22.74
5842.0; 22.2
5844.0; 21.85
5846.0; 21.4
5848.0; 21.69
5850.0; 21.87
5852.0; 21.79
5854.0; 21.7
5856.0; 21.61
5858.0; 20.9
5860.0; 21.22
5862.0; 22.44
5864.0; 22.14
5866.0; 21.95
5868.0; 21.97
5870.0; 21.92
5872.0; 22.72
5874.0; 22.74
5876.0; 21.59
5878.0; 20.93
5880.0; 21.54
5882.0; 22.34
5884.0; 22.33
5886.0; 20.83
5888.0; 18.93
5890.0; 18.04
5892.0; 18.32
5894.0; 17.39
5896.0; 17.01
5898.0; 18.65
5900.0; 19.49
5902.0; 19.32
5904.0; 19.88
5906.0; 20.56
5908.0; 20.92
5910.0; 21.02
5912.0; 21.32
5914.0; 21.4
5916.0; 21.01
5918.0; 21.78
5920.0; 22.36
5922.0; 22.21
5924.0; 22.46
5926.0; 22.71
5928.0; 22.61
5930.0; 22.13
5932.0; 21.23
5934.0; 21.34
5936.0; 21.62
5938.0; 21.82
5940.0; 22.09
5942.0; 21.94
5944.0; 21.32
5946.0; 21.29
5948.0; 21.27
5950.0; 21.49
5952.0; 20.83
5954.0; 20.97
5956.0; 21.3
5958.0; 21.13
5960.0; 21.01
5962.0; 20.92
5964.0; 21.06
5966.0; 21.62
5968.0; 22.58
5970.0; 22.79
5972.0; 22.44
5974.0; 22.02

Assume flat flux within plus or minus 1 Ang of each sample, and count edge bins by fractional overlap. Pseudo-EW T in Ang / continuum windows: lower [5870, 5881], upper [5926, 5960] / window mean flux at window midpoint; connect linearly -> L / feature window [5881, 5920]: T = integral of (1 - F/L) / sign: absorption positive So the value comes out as 3.0 Ang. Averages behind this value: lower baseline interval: 21.9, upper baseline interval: 21.5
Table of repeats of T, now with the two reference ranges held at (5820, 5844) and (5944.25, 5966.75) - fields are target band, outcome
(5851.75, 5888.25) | 0.6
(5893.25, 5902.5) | 1.5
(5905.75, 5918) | 0.3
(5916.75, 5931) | -0.5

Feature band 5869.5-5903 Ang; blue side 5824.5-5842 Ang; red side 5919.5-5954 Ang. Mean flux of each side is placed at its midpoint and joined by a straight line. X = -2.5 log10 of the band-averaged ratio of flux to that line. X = 0.10 mag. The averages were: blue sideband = 22.5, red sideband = 21.8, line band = 20.2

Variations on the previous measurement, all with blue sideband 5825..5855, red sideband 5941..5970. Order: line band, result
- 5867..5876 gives -0.02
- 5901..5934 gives 0.01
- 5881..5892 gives 0.08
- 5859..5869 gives 0.00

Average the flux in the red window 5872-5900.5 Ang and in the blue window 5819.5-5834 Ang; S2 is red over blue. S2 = 0.9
